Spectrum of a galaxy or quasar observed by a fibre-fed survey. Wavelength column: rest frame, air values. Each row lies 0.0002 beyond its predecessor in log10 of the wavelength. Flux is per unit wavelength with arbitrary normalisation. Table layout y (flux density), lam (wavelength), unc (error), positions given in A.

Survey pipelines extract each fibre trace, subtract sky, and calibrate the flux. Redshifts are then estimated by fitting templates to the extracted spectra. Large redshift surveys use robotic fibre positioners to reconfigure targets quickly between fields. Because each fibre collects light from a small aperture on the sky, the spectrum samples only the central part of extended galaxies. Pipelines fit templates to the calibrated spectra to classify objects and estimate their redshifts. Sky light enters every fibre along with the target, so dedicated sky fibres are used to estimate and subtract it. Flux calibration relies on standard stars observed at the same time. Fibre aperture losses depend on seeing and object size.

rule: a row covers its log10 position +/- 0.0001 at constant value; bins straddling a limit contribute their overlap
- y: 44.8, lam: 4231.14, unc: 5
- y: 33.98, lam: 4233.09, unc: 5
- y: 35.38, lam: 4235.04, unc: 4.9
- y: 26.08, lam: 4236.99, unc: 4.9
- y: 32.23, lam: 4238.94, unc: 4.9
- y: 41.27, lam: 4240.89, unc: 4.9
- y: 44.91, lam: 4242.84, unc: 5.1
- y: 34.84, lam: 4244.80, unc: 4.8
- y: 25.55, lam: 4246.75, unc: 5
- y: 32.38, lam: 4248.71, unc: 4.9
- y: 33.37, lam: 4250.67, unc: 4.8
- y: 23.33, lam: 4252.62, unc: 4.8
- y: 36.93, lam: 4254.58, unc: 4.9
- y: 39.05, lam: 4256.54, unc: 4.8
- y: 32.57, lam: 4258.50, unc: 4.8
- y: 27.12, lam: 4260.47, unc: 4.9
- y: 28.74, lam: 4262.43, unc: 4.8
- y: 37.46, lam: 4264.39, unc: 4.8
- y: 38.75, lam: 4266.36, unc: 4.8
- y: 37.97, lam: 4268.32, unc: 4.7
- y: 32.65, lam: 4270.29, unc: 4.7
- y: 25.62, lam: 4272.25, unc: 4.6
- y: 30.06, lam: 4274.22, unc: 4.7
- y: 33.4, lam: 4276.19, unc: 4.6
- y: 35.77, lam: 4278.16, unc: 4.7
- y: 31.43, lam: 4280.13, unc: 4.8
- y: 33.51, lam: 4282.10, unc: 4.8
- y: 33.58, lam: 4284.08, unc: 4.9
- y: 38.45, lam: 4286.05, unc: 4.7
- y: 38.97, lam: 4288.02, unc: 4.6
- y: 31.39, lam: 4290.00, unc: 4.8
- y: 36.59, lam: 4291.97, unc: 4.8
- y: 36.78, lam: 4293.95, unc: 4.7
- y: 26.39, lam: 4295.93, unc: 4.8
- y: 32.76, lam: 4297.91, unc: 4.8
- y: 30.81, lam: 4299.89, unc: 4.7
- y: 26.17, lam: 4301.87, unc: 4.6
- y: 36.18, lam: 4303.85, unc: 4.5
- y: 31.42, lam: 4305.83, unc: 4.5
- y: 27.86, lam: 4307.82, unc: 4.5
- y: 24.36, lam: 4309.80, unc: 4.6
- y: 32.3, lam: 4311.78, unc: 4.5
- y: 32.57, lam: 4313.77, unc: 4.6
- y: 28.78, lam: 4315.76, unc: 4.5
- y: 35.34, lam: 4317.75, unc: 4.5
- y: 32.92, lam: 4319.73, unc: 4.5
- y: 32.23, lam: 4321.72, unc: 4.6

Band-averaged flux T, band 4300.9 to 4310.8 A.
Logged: 29.2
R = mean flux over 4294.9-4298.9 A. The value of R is 29.6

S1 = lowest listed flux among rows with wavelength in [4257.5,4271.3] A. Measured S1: 27.12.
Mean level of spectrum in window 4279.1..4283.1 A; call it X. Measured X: 32.5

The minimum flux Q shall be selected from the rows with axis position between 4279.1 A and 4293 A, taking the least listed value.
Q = 31.39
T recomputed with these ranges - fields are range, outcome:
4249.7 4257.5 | 33.2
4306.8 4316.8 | 29.2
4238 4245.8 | 38.3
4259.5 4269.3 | 34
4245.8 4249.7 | 28.9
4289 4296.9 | 32.8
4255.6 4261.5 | 32.8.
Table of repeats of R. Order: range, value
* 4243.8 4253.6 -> 29.9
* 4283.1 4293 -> 35.8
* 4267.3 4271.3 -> 35.3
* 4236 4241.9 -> 33.3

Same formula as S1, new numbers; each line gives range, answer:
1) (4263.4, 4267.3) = 37.46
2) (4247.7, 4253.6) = 23.33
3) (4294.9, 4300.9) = 26.39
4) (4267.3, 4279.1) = 25.62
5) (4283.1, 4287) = 33.58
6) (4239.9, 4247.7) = 25.55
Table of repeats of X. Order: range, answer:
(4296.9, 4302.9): 29.9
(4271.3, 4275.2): 27.8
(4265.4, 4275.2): 33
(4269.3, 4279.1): 31.5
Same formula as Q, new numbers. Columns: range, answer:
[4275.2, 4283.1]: 31.43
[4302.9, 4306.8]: 31.42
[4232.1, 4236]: 33.98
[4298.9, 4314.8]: 24.36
